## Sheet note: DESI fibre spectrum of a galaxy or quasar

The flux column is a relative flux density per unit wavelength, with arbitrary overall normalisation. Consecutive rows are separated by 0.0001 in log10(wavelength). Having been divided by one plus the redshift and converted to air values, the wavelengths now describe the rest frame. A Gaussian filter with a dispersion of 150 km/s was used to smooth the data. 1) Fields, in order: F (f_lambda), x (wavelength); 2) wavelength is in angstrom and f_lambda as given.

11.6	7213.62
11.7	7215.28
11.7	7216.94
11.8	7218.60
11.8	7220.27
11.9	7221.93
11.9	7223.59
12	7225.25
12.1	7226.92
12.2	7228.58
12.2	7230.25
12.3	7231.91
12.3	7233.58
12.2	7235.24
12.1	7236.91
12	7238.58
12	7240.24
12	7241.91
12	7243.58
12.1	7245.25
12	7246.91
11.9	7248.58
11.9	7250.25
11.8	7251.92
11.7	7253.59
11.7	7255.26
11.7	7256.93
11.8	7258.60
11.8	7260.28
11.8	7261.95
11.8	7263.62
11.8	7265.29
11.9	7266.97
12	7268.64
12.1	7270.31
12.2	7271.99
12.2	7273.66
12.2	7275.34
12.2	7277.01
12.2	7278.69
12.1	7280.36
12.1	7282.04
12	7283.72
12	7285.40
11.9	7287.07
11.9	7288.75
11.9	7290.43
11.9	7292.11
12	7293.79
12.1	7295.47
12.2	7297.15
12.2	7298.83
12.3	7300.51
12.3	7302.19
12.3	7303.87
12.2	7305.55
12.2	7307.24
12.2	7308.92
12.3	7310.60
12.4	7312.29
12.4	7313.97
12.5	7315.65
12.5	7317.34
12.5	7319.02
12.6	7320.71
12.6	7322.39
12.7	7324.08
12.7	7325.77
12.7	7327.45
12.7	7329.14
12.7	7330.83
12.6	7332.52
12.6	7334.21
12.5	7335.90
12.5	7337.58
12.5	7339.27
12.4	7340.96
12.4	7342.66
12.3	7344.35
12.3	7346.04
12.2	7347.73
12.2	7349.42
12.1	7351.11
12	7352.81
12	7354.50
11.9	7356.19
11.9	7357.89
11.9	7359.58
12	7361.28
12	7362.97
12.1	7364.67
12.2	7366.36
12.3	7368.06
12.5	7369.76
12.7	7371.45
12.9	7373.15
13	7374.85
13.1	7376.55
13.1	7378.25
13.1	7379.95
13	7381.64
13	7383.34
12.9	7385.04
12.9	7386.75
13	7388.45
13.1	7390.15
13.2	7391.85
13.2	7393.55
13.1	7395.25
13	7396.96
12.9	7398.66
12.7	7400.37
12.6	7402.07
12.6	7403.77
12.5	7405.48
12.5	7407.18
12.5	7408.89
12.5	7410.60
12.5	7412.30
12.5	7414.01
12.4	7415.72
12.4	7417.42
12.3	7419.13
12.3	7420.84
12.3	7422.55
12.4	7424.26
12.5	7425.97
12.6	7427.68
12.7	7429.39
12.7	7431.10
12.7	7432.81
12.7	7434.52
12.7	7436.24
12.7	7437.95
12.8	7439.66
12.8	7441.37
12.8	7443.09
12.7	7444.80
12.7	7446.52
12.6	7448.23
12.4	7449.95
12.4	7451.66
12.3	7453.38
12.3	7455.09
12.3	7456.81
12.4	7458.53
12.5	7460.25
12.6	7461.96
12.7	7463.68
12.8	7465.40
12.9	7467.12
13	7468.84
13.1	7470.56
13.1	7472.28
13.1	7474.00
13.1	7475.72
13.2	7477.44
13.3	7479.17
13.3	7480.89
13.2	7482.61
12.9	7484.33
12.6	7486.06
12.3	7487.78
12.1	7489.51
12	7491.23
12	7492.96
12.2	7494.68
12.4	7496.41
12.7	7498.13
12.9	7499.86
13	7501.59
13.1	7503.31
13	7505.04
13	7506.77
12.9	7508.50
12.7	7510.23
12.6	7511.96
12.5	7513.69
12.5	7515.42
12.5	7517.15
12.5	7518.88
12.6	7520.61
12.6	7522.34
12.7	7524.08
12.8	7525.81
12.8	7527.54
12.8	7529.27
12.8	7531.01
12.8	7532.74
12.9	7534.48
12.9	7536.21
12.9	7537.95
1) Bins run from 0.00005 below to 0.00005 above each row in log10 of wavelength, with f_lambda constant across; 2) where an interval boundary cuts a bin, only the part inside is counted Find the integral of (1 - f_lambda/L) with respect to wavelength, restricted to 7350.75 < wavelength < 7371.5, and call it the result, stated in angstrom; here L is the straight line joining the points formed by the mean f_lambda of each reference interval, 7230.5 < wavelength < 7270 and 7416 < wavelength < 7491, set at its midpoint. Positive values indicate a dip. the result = 0.4 angstrom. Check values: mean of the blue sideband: 11.9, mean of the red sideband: 12.7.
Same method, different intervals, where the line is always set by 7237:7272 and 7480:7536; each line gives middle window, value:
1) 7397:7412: -0.3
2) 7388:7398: -0.6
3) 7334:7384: -0.8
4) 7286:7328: -0.8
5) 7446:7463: 0.1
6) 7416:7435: -0.1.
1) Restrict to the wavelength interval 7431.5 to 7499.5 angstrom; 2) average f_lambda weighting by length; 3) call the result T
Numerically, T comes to 12.7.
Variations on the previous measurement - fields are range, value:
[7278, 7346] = 12.3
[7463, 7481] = 13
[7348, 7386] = 12.4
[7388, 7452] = 12.7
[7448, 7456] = 12.4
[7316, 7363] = 12.4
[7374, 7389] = 13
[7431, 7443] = 12.7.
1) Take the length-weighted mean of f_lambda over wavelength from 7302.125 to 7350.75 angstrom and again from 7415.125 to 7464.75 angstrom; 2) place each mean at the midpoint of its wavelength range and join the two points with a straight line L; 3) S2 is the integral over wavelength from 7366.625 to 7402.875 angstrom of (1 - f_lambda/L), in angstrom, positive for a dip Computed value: -1.2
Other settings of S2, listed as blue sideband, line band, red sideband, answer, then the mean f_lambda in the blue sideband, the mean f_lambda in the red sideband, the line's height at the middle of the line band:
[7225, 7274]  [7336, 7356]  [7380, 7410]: 0.49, 12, 12.9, 12.6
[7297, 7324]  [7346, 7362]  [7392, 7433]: 0.56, 12.4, 12.6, 12.5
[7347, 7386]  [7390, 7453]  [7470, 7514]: -0.26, 12.4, 12.8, 12.6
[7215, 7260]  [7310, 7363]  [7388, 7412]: 0.44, 12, 12.8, 12.5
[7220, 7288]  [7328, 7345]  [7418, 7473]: -0.36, 12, 12.6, 12.3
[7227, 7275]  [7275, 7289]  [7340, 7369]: -0.05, 12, 12.1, 12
